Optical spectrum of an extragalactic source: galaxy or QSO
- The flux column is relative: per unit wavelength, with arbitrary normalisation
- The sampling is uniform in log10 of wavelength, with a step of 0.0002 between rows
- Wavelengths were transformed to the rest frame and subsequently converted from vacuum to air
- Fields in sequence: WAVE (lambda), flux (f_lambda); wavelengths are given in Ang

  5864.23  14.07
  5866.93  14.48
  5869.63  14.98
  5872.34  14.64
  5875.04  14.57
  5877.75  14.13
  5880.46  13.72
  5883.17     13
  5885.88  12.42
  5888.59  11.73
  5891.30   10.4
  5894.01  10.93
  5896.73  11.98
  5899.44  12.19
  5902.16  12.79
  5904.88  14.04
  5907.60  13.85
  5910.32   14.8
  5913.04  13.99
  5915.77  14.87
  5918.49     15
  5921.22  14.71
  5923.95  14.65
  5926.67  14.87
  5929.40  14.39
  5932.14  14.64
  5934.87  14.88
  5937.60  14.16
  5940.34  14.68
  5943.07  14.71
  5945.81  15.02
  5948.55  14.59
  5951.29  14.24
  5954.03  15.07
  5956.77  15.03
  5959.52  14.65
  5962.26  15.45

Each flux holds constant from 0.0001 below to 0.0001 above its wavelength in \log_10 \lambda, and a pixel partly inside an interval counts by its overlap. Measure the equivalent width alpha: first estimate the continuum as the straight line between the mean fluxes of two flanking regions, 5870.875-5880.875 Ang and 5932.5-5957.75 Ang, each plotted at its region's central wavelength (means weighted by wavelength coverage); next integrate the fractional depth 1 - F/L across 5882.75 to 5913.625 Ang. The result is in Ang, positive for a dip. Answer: 3.86 Ang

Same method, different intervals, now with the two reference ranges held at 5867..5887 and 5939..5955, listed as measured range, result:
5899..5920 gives 0.4 Ang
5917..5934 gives -0.3 Ang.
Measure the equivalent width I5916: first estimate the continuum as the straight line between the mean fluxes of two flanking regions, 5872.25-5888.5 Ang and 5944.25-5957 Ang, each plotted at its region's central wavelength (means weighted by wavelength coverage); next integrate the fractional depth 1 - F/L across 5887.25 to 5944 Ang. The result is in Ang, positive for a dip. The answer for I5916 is 1.8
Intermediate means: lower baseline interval 13.5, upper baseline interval 14.8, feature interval 13.7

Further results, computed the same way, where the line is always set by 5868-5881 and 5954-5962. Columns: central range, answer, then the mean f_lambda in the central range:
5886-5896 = 2.27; 11.3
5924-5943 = 0.26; 14.6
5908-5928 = 0.08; 14.7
